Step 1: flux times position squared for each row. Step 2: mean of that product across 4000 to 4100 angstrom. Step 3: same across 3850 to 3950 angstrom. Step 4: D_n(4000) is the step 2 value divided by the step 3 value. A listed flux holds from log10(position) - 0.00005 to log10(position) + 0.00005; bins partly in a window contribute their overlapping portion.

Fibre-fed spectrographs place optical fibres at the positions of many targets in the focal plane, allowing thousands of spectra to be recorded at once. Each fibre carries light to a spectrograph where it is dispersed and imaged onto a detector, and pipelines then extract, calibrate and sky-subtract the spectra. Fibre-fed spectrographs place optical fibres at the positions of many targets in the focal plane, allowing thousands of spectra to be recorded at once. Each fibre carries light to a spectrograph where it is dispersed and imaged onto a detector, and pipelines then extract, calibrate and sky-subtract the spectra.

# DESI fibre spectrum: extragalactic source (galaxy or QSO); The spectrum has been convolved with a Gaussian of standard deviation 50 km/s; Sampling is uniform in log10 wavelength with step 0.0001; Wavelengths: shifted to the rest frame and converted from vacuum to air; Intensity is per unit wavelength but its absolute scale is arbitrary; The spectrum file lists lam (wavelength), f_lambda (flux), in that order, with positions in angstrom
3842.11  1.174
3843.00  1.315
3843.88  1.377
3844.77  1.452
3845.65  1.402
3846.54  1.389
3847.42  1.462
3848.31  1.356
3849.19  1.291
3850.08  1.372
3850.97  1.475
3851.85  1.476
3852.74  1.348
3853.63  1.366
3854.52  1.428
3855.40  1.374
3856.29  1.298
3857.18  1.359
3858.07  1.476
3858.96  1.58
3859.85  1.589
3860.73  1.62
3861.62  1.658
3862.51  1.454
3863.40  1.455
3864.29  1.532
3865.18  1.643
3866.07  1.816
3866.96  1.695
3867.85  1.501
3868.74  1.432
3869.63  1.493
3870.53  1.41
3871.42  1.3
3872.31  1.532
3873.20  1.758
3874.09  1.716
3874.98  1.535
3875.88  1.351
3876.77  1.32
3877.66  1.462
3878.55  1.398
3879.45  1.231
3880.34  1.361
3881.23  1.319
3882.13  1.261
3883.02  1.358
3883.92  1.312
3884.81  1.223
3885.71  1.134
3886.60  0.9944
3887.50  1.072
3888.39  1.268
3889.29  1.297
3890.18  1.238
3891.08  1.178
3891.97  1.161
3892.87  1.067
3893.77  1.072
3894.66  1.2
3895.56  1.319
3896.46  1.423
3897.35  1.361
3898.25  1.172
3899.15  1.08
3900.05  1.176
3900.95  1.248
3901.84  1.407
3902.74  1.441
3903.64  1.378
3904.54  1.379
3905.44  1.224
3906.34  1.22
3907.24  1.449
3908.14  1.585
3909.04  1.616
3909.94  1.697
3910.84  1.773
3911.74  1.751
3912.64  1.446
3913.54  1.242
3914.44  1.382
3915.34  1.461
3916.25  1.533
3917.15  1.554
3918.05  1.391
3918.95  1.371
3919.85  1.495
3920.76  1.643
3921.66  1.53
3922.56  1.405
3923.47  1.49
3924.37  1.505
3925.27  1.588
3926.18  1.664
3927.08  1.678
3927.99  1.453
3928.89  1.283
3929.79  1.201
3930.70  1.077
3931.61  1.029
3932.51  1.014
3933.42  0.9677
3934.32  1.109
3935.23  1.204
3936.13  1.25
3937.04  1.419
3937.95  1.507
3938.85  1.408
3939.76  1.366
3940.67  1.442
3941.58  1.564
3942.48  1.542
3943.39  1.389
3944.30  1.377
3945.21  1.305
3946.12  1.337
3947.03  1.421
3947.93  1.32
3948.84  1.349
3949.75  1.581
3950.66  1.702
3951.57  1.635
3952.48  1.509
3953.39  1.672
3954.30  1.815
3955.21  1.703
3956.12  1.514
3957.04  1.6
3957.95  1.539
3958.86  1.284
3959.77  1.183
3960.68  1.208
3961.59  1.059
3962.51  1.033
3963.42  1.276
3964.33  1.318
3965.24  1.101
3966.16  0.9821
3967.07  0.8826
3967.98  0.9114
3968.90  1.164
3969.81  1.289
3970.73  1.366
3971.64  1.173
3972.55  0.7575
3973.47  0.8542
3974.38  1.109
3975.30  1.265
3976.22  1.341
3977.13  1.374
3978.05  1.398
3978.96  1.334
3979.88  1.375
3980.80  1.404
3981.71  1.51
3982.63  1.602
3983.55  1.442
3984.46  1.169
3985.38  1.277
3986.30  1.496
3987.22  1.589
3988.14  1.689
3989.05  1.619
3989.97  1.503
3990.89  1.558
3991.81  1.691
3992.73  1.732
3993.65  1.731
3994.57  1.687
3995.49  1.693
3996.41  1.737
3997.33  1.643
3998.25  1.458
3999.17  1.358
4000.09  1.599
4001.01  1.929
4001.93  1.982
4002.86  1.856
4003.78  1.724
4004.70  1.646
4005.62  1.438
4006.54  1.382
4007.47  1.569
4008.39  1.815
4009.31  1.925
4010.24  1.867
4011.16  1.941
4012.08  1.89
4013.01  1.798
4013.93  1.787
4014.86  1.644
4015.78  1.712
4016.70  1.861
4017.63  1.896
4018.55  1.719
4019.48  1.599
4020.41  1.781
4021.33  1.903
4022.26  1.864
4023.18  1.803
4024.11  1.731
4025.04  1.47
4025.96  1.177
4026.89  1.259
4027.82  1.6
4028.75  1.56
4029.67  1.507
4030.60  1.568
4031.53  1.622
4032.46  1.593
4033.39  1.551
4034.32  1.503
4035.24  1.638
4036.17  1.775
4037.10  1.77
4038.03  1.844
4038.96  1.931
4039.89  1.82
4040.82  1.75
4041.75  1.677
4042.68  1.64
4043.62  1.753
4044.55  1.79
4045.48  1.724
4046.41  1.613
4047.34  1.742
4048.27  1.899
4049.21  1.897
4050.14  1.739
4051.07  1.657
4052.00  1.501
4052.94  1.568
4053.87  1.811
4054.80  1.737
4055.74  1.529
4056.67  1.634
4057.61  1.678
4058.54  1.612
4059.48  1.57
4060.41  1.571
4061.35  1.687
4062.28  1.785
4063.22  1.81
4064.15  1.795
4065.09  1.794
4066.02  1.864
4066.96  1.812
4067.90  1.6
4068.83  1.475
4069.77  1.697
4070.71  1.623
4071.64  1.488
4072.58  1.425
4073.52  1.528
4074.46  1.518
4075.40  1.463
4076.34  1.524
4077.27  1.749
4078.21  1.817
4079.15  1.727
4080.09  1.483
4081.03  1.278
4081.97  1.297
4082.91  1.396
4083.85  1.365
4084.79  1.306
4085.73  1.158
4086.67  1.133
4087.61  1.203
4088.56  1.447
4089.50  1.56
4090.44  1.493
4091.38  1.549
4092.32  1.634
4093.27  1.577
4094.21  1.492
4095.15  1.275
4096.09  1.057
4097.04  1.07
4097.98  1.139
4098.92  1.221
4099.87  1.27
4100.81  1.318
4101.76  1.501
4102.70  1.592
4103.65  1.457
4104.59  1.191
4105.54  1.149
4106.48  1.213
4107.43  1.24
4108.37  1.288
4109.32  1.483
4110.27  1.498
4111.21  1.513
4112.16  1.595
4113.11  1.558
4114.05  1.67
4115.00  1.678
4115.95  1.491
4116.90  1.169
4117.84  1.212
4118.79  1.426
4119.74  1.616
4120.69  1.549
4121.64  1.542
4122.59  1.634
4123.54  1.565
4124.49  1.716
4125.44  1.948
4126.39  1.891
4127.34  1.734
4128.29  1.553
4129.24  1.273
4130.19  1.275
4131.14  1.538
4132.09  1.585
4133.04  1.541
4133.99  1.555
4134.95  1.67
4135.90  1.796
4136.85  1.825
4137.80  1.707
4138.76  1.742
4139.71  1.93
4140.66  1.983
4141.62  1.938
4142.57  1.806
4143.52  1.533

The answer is 1.25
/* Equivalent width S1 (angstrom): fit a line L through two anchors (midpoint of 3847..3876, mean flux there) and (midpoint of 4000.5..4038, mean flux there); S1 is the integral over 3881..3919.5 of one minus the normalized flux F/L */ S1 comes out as 5.2 angstrom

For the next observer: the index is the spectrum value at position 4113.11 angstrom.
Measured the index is 1.558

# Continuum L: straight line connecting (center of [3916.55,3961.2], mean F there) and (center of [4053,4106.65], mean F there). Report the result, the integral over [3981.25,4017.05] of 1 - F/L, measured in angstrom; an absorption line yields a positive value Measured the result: -5.0 angstrom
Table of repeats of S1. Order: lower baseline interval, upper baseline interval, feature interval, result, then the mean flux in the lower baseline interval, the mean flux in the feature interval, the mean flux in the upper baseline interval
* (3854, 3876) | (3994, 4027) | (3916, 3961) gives 5.33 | 1.52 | 1.42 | 1.7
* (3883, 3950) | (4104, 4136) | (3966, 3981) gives 2.38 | 1.35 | 1.18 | 1.51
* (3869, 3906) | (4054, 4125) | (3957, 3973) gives 2.50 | 1.31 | 1.16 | 1.49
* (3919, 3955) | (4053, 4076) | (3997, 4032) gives -2.85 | 1.42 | 1.68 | 1.64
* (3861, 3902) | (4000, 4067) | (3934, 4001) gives 6.69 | 1.36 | 1.4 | 1.71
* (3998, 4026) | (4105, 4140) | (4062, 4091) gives 1.58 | 1.72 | 1.53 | 1.55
